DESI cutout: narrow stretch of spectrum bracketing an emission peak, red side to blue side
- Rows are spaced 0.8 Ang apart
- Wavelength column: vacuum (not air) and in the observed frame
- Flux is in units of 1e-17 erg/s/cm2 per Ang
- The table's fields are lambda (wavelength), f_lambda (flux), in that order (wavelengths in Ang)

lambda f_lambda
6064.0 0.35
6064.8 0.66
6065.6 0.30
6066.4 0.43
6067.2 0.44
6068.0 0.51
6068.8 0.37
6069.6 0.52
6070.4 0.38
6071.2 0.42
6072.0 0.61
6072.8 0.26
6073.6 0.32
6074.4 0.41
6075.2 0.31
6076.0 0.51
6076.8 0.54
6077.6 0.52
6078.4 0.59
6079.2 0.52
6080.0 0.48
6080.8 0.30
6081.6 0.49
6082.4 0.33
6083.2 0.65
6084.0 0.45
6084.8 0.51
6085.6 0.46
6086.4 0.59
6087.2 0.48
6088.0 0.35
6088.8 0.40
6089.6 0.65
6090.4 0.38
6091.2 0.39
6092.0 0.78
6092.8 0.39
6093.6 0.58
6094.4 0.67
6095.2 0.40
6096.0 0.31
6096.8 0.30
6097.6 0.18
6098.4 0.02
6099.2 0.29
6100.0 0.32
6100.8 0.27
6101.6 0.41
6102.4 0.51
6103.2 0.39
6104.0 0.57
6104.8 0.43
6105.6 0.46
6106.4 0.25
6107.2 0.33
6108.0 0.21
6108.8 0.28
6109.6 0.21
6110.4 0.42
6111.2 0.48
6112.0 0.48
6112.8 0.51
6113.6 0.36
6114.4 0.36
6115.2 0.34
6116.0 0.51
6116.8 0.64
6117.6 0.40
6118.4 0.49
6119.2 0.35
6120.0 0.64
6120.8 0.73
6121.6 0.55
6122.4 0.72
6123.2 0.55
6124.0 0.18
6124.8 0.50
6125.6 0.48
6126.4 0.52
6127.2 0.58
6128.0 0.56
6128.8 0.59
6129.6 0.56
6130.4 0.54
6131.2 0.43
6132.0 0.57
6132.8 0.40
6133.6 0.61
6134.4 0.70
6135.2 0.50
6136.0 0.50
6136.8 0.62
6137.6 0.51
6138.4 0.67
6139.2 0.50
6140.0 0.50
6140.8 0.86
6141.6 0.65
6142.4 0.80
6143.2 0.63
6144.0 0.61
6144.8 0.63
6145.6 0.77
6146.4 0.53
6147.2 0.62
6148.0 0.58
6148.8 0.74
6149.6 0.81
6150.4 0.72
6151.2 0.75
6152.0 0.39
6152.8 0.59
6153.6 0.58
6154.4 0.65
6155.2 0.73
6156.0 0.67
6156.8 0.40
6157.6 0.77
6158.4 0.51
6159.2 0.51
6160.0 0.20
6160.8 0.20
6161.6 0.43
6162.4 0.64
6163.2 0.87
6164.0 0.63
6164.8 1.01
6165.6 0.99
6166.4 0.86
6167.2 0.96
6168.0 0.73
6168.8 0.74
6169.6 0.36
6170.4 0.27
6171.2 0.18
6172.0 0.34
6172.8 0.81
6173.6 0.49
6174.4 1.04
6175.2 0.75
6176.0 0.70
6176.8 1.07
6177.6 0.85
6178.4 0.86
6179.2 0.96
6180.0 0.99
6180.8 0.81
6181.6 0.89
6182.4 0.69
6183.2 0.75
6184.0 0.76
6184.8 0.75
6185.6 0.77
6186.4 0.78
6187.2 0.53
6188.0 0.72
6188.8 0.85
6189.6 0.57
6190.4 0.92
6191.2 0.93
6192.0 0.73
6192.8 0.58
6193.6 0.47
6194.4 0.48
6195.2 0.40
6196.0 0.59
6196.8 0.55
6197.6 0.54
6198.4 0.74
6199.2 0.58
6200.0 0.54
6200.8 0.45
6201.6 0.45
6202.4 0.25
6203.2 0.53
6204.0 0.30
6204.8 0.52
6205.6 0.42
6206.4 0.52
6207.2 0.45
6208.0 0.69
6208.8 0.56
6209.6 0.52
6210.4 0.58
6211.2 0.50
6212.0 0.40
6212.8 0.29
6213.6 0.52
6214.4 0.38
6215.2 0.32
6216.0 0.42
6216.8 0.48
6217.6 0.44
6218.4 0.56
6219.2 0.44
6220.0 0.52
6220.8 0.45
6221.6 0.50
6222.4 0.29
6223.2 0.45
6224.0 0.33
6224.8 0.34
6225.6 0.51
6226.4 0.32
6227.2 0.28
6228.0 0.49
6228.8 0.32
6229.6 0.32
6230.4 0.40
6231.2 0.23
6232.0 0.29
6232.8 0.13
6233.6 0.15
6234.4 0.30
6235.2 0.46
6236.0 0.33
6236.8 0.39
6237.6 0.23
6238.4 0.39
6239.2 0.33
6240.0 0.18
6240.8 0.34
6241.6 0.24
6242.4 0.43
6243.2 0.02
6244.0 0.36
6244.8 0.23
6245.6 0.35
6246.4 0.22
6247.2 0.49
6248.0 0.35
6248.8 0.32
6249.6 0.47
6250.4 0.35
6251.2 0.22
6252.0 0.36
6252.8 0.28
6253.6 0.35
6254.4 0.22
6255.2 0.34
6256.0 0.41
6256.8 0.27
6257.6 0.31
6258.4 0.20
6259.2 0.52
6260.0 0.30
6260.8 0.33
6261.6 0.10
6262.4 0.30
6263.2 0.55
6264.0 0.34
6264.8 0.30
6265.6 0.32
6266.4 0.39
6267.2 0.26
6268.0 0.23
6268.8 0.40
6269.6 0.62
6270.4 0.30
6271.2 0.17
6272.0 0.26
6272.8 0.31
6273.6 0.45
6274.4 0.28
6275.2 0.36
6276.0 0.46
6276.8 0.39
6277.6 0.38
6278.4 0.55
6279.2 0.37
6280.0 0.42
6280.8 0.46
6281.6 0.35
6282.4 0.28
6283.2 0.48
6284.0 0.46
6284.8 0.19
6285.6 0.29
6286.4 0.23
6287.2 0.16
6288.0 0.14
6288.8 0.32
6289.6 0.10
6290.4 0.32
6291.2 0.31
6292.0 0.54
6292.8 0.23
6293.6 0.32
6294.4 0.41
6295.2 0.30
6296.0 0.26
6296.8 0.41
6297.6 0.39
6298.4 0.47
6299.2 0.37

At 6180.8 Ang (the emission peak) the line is C IV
